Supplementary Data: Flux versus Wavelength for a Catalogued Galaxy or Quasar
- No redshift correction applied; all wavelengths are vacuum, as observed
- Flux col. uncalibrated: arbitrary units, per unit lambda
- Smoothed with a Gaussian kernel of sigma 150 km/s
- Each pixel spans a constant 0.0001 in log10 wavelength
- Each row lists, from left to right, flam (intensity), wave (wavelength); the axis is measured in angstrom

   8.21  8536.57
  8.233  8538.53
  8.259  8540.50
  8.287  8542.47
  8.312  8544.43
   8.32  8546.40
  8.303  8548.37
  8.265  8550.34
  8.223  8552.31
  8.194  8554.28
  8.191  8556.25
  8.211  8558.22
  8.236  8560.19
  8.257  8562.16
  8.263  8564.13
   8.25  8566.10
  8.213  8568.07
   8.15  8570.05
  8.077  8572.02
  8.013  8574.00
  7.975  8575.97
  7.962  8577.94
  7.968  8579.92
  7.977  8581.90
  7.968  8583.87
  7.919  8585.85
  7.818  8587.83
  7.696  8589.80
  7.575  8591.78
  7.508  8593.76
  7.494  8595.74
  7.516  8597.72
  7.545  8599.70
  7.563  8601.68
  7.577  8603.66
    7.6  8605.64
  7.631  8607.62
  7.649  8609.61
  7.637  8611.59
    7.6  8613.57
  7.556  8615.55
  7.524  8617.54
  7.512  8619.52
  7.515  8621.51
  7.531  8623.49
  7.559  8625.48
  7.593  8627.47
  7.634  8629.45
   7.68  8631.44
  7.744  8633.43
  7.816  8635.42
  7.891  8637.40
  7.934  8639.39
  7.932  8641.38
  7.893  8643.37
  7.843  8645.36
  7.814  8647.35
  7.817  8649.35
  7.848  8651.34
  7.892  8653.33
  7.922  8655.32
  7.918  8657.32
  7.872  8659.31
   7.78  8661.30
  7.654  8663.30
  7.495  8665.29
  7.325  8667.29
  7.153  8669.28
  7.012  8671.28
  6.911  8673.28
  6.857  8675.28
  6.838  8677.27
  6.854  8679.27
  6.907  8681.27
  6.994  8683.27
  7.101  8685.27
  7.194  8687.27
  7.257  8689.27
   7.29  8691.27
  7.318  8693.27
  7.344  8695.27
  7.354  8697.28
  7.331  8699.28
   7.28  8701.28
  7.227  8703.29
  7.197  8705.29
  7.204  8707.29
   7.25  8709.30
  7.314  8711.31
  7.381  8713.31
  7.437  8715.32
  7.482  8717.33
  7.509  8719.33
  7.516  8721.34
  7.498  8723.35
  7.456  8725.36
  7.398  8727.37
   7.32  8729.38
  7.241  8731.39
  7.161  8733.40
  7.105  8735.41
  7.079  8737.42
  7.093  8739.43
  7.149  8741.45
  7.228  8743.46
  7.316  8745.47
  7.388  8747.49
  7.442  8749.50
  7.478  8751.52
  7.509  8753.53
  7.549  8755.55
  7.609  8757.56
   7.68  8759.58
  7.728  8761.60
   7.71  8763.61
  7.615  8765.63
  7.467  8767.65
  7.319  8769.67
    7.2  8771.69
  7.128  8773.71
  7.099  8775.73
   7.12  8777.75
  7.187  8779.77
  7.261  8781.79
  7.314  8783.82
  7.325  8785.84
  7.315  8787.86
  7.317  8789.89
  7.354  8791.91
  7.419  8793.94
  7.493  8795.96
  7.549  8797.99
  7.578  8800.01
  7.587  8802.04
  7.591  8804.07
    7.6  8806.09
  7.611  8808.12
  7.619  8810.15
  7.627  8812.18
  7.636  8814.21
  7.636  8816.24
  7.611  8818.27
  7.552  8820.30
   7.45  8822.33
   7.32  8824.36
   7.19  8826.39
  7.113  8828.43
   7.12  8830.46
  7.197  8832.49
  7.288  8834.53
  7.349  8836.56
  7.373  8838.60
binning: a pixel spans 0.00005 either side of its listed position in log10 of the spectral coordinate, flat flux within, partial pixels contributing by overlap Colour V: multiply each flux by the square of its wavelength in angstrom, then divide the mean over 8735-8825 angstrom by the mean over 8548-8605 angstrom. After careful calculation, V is 1.0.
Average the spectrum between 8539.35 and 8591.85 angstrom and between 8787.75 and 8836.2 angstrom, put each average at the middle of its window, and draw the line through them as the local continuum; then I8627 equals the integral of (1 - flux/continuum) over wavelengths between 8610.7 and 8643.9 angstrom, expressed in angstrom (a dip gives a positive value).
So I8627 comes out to 1.1 angstrom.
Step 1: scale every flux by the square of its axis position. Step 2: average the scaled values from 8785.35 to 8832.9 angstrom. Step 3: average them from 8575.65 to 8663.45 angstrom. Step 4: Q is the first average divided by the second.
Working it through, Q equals 1.0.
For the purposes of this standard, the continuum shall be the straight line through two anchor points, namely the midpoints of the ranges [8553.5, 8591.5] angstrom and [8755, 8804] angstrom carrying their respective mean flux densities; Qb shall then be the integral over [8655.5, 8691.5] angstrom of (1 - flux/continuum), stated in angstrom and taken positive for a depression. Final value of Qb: 2.3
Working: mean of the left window 8.06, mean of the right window 7.42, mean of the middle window 7.26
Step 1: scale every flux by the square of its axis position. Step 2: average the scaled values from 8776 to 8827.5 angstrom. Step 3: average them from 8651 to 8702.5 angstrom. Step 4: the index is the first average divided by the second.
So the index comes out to 1.05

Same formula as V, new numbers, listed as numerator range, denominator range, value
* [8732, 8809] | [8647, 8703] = 1.03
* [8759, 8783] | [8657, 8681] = 1.04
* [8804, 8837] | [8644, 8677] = 1.02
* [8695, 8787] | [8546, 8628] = 0.97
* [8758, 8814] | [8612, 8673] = 1.00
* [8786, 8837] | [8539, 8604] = 0.98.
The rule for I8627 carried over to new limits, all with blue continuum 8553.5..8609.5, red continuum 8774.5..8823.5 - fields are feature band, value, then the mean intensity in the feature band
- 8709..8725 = 0.4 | 7.43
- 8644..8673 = 0.3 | 7.65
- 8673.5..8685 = 1.2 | 6.91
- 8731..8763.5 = 0.8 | 7.37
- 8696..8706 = 0.5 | 7.28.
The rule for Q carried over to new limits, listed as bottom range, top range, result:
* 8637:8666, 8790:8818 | 1.00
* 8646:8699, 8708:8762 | 1.01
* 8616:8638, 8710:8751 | 0.98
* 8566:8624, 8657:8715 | 0.96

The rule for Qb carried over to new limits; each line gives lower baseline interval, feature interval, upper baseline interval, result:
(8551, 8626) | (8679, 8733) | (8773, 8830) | 2.23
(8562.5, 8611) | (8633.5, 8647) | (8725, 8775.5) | -0.33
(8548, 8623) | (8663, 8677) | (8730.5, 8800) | 0.86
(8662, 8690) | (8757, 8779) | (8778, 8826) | -0.14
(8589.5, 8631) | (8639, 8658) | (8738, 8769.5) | -0.85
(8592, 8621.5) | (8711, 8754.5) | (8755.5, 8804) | 0.66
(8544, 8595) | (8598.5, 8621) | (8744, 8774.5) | 1.02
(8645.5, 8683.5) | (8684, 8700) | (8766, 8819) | 0.35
